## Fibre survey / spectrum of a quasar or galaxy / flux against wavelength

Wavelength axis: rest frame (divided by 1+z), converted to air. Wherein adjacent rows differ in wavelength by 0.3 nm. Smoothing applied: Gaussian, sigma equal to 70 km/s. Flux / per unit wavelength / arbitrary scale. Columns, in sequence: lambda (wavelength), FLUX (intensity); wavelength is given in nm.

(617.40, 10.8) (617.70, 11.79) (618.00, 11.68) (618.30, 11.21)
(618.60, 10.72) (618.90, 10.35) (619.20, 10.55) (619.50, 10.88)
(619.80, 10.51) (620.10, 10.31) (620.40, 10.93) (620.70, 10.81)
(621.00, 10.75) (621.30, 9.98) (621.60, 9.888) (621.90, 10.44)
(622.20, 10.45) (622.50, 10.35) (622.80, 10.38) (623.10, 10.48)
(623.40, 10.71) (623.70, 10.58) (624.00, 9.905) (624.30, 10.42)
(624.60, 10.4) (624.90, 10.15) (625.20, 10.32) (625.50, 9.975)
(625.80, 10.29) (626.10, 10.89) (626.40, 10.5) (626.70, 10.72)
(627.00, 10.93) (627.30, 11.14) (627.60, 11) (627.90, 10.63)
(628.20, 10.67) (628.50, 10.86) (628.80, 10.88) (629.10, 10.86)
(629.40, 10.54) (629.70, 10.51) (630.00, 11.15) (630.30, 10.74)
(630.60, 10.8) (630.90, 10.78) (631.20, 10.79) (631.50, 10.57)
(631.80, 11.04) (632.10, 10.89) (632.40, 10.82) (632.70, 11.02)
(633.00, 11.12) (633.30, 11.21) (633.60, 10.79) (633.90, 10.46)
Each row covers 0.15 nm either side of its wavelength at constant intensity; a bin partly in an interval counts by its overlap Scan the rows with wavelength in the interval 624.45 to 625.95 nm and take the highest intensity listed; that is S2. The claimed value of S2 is 10.4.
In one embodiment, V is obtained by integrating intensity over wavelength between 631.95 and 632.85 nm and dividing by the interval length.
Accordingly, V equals 10.9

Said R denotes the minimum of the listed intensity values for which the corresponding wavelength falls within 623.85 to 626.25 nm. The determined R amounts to 9.905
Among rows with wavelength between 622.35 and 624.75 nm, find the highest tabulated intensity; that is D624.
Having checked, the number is 10.71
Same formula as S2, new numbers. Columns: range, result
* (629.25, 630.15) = 11.15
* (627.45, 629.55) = 11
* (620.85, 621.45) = 10.75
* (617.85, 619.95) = 11.68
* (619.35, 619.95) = 10.88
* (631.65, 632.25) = 11.04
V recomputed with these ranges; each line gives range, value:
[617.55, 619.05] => 11.2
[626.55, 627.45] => 10.9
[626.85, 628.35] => 10.9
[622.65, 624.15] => 10.4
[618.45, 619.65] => 10.6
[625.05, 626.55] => 10.4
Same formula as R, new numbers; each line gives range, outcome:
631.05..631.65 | 10.57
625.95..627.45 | 10.5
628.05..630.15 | 10.51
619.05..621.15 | 10.31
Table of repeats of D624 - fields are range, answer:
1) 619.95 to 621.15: 10.93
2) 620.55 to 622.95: 10.81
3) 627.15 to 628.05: 11.14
